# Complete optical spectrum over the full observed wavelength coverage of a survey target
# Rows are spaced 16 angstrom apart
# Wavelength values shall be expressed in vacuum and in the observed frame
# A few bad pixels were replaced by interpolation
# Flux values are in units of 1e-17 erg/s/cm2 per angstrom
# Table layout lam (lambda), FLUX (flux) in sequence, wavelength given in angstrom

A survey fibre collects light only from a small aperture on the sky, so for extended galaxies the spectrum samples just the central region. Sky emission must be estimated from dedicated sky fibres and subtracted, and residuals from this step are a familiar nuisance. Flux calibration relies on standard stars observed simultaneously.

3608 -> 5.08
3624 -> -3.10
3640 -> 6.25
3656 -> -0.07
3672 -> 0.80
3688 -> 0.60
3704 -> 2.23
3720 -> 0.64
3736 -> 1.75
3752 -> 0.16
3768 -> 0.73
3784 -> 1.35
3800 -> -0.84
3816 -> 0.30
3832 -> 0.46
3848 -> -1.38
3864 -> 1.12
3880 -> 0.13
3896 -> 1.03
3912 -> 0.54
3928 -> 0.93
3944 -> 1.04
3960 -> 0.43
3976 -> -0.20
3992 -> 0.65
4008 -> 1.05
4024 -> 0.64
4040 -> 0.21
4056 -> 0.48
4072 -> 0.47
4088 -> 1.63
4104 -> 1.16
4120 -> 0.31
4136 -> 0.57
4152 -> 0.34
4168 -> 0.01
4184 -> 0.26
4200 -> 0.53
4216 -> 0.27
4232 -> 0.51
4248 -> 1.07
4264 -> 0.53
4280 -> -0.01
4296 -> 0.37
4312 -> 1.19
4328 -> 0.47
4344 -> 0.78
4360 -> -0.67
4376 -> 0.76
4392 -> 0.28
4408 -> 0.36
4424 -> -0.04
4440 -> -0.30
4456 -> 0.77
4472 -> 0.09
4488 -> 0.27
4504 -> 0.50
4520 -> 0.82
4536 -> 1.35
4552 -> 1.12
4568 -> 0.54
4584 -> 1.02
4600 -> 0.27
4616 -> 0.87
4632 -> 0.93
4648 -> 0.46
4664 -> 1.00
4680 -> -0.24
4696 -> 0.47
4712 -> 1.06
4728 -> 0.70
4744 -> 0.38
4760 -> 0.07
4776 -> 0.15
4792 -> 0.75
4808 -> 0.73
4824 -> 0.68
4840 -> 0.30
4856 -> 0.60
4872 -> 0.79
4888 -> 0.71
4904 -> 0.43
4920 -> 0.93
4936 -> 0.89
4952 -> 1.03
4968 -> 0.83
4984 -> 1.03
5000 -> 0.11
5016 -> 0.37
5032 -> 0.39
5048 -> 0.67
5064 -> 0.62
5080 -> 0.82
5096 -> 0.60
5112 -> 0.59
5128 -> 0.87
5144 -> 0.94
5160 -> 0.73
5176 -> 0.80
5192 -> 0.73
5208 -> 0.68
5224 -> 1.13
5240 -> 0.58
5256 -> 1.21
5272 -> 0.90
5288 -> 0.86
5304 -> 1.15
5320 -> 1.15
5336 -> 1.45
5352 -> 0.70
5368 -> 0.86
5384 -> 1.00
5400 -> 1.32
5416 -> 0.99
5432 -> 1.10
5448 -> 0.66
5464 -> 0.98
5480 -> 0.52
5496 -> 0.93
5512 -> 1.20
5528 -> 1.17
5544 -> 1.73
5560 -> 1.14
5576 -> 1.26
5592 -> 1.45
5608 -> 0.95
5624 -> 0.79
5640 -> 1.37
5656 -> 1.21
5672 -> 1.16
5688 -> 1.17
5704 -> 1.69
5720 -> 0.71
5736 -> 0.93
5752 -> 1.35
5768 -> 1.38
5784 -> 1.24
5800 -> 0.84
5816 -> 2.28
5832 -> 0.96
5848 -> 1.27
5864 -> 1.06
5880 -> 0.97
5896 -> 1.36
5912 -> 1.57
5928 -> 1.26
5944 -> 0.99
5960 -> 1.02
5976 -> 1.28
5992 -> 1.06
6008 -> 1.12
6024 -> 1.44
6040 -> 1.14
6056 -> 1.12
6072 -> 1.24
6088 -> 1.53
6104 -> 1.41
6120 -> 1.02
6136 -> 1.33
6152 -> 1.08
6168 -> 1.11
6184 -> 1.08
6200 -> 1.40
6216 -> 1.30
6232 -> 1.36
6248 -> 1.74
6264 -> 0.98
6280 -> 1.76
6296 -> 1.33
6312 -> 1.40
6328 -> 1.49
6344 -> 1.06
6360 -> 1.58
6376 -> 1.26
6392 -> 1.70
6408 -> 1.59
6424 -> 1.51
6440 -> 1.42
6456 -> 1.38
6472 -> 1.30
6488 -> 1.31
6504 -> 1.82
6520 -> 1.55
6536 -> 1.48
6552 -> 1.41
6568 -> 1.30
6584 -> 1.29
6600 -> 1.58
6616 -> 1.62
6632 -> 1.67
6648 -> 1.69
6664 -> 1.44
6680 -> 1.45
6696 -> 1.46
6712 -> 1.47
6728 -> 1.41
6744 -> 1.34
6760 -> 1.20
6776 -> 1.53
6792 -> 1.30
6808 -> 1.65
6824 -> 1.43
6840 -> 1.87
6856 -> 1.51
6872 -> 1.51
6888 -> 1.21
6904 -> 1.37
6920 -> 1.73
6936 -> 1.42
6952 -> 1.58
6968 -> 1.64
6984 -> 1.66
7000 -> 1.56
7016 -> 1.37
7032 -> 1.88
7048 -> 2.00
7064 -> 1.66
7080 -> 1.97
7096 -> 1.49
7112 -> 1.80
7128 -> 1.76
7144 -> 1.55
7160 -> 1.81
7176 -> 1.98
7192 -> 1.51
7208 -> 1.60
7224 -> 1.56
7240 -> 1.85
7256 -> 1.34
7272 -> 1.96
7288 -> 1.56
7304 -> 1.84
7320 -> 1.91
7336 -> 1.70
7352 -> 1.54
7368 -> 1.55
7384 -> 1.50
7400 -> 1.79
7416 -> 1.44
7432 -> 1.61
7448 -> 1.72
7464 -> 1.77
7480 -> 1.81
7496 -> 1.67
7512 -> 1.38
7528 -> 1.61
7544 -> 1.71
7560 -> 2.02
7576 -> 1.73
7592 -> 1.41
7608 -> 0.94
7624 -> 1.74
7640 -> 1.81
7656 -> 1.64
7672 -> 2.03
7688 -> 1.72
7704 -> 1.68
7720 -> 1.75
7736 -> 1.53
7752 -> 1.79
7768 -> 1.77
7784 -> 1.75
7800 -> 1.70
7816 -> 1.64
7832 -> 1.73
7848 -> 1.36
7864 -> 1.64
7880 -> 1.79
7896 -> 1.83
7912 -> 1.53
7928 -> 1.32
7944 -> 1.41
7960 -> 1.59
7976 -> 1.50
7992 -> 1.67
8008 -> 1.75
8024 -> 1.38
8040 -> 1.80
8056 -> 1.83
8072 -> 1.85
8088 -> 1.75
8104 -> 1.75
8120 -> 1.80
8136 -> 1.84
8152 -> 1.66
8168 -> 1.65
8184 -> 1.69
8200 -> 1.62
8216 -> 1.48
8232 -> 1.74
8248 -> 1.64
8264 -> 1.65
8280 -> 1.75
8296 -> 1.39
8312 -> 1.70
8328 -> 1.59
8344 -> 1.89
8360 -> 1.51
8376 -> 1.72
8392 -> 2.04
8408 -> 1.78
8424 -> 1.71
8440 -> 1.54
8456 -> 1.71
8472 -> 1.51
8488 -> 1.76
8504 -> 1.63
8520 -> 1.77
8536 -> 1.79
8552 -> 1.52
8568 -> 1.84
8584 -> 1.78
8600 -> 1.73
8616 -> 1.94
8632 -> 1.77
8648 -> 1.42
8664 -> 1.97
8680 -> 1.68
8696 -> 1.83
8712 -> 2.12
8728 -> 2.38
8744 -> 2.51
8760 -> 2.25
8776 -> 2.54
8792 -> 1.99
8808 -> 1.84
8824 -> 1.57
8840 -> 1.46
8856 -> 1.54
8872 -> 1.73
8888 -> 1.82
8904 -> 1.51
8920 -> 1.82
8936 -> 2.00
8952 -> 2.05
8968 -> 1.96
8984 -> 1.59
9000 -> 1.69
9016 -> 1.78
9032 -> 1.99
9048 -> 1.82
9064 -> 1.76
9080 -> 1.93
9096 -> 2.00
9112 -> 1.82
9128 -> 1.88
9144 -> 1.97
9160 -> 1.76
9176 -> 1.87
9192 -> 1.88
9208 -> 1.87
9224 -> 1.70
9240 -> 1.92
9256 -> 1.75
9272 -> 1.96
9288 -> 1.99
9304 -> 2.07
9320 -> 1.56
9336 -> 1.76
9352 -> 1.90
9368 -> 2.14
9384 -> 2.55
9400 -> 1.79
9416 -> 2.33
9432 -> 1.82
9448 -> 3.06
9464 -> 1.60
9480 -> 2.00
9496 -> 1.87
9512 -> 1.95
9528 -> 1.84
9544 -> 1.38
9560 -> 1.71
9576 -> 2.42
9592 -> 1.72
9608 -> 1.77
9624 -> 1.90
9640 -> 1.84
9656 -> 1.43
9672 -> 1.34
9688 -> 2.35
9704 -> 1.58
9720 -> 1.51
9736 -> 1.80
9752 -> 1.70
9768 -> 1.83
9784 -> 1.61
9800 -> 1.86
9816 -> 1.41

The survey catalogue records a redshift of 0.331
